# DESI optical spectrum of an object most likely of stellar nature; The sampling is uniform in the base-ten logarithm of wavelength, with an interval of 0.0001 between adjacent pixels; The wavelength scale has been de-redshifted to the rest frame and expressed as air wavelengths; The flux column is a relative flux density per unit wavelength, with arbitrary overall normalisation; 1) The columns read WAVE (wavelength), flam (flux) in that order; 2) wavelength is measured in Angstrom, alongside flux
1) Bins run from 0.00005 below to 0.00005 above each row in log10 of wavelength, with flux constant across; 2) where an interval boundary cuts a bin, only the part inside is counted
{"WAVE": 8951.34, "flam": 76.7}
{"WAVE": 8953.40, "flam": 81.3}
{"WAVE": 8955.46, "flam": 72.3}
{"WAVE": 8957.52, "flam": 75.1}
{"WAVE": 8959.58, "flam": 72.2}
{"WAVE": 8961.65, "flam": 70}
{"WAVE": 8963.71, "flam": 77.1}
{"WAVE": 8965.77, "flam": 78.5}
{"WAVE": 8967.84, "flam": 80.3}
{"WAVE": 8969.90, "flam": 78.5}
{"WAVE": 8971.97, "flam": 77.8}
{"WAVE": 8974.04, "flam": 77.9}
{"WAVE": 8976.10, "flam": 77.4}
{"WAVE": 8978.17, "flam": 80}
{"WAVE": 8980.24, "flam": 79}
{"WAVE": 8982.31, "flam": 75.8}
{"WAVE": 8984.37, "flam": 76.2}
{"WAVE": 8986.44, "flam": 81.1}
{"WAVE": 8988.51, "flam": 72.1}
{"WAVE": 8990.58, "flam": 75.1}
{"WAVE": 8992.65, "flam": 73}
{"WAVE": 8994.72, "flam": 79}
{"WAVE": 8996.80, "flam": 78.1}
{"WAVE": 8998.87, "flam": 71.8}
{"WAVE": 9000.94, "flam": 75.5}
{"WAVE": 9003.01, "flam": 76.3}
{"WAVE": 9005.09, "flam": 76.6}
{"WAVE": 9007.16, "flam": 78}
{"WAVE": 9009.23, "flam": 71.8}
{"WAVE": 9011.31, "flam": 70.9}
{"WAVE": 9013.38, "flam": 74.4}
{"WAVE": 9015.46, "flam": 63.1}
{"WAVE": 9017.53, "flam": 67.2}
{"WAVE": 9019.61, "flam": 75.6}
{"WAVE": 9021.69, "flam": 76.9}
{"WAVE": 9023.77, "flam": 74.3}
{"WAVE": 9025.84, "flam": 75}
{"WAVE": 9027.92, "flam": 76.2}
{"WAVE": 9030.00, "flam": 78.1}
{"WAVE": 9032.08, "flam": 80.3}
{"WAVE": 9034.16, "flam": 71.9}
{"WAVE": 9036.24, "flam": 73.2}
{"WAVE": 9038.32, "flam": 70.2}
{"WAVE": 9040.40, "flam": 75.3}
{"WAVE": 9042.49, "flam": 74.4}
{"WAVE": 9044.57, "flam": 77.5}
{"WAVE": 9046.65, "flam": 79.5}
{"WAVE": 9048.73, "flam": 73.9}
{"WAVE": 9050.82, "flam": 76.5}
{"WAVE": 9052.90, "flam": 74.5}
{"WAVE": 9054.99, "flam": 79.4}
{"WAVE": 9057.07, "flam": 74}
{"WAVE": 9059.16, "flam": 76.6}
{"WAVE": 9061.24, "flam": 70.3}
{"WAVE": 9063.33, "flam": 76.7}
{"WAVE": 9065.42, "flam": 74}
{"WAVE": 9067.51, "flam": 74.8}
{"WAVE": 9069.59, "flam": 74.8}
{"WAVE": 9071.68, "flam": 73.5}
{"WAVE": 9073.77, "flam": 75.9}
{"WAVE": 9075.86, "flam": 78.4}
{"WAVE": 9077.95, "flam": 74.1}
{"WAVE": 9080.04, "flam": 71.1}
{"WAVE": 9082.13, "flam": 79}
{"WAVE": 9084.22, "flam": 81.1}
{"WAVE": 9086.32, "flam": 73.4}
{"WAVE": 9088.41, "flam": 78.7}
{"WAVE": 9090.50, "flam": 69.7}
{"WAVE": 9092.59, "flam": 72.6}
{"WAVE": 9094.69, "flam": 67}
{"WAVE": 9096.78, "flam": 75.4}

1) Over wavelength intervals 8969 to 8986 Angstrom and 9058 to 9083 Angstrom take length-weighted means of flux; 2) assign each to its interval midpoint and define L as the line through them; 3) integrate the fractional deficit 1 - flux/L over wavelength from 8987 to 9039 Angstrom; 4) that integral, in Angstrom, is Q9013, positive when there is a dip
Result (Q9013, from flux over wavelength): 1.7 Angstrom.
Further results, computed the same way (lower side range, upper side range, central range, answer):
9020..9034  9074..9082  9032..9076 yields 0.40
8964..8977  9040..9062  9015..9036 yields 0.66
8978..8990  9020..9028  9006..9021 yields 0.83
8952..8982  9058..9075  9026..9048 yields -0.09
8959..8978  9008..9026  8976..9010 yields -0.84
